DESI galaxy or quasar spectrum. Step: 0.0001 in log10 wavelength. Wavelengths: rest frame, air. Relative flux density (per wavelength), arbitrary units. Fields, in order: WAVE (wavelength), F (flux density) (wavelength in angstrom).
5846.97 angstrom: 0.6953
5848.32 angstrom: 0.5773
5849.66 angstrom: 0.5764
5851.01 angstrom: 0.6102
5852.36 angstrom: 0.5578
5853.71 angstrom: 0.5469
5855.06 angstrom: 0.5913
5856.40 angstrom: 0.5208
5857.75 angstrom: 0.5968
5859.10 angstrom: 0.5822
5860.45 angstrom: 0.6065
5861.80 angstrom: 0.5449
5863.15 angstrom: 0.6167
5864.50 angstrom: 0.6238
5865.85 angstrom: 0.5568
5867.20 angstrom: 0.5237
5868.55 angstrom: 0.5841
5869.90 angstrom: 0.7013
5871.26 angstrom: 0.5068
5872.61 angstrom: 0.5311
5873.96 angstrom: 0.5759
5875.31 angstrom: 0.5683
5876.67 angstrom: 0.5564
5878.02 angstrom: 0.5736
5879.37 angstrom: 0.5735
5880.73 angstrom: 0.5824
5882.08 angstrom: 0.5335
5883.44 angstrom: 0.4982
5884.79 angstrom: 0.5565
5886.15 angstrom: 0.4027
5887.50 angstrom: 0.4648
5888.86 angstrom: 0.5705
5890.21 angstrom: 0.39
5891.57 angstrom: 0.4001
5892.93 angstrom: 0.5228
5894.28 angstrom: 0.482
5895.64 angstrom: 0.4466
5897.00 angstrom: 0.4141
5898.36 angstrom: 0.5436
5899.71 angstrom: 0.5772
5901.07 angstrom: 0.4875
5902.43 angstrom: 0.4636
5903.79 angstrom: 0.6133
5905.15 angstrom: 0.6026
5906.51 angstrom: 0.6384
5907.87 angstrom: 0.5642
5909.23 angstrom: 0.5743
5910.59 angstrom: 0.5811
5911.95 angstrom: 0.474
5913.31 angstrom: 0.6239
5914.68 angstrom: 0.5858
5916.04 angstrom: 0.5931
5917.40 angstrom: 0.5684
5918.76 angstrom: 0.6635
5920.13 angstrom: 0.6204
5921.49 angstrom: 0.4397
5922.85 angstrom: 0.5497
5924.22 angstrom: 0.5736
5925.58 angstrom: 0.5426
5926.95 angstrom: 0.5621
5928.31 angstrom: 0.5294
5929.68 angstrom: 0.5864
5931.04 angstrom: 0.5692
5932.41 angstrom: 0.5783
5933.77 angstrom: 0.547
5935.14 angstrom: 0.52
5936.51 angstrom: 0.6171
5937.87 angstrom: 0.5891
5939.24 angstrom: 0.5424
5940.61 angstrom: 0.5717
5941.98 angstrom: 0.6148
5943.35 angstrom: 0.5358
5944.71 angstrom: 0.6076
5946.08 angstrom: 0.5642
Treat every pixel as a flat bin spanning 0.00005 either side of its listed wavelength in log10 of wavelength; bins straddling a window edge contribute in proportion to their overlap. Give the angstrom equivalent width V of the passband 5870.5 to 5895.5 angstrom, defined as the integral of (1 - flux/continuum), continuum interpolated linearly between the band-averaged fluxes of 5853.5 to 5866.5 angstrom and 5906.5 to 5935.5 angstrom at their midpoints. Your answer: 2.6 angstrom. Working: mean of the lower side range 0.58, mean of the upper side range 0.566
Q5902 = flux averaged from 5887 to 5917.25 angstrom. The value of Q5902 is 0.529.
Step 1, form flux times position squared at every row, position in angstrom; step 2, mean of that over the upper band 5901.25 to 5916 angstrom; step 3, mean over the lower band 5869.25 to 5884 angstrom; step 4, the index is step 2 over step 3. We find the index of 1.02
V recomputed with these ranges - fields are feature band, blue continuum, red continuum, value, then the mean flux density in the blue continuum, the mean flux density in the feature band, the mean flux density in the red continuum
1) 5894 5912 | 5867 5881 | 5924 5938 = 1.0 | 0.572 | 0.536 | 0.564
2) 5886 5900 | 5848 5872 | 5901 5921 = 2.5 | 0.579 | 0.474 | 0.578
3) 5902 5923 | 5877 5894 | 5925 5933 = -1.3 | 0.506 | 0.574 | 0.561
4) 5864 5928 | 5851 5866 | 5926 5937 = 2.9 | 0.579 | 0.544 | 0.562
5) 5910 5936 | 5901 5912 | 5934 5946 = 0.2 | 0.564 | 0.564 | 0.573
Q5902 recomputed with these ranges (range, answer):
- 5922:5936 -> 0.555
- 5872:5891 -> 0.526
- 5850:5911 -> 0.546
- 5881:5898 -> 0.477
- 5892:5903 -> 0.491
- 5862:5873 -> 0.58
